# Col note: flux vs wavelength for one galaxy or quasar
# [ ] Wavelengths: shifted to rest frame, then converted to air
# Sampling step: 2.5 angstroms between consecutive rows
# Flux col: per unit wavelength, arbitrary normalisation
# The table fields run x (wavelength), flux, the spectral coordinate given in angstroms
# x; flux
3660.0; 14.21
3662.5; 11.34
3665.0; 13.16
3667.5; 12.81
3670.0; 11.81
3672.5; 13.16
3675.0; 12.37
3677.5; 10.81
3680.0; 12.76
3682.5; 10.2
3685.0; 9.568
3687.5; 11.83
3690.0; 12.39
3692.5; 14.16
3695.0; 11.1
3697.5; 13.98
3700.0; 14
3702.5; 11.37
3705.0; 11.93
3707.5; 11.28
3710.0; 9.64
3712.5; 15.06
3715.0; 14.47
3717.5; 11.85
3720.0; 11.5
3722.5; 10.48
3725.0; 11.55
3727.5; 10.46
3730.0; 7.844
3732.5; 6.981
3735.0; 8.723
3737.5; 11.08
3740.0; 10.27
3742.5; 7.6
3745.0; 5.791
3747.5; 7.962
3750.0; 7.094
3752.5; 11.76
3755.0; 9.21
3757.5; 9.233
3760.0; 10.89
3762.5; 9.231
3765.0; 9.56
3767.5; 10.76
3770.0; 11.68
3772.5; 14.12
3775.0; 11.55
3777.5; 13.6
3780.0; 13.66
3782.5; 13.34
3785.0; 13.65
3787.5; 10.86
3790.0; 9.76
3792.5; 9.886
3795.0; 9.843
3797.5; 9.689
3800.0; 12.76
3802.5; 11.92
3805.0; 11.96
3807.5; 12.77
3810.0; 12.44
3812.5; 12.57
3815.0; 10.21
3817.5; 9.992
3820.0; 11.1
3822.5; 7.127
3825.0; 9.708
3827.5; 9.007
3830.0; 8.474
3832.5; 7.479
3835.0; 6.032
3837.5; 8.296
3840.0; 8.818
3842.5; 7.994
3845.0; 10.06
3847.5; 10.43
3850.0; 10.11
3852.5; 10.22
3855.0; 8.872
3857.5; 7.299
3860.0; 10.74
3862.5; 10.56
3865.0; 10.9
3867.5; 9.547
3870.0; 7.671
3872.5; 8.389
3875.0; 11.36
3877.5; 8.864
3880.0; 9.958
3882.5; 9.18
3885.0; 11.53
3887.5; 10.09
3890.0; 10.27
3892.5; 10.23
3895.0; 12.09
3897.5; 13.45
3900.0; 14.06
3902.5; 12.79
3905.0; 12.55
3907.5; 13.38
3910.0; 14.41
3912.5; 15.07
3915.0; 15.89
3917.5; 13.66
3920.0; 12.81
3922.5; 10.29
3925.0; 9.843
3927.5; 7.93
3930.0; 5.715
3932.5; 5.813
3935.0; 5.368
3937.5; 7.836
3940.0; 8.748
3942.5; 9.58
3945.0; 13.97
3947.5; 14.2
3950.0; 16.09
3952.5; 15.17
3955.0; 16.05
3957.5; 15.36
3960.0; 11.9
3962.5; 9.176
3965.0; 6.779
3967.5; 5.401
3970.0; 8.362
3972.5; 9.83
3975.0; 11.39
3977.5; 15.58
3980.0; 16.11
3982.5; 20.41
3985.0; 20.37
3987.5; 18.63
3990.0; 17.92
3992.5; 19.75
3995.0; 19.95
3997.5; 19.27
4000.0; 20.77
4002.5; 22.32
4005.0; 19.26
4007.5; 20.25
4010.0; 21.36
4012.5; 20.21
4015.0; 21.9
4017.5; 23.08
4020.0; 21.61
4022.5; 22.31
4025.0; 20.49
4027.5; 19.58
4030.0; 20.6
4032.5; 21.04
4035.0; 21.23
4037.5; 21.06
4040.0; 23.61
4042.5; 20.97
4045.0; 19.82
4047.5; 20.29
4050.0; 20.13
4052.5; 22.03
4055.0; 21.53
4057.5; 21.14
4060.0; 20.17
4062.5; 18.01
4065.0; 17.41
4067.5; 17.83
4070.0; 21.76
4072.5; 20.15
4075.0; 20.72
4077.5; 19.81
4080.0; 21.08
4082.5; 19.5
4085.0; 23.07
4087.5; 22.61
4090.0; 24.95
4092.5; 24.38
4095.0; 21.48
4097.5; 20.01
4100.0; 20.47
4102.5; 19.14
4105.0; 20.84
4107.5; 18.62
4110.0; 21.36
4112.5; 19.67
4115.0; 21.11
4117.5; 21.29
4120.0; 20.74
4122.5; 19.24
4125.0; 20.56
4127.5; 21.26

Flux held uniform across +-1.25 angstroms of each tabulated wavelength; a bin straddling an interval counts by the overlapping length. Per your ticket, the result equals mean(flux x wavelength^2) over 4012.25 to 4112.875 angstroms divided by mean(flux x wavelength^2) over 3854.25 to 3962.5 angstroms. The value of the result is 2.02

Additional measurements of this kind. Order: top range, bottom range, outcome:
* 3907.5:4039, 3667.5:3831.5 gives 1.59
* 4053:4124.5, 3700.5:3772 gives 2.41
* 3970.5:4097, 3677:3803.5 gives 2.13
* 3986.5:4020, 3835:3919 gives 2.01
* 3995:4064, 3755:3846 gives 2.23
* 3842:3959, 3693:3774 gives 1.14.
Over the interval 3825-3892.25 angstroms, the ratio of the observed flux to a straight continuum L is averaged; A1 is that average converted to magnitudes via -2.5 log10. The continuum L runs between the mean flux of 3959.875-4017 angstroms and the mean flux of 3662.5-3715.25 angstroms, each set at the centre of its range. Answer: 0.49 mag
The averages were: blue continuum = 12.2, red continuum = 16.6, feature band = 9.33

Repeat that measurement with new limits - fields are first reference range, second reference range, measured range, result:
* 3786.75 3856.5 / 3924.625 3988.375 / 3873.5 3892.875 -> 0.06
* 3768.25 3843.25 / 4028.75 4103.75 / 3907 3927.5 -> 0.17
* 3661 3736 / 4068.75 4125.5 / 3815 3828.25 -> 0.46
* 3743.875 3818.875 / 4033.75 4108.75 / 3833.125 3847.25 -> 0.48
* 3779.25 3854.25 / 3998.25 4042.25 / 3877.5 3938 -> 0.34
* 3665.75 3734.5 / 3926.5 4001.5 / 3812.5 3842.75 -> 0.36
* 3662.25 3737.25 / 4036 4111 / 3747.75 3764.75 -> 0.34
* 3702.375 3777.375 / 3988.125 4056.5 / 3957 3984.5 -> 0.50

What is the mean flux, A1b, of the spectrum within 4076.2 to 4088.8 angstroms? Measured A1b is 21.2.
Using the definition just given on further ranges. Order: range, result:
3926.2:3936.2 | 6.23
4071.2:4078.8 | 20.2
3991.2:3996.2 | 19.8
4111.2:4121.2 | 20.7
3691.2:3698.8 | 13.1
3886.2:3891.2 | 10.2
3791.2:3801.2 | 10.5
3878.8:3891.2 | 10.2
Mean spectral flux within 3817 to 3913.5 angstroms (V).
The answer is 10.2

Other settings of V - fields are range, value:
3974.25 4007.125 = 18.7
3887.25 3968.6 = 11.4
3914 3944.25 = 9.48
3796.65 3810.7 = 12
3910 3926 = 13.1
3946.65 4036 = 17.3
